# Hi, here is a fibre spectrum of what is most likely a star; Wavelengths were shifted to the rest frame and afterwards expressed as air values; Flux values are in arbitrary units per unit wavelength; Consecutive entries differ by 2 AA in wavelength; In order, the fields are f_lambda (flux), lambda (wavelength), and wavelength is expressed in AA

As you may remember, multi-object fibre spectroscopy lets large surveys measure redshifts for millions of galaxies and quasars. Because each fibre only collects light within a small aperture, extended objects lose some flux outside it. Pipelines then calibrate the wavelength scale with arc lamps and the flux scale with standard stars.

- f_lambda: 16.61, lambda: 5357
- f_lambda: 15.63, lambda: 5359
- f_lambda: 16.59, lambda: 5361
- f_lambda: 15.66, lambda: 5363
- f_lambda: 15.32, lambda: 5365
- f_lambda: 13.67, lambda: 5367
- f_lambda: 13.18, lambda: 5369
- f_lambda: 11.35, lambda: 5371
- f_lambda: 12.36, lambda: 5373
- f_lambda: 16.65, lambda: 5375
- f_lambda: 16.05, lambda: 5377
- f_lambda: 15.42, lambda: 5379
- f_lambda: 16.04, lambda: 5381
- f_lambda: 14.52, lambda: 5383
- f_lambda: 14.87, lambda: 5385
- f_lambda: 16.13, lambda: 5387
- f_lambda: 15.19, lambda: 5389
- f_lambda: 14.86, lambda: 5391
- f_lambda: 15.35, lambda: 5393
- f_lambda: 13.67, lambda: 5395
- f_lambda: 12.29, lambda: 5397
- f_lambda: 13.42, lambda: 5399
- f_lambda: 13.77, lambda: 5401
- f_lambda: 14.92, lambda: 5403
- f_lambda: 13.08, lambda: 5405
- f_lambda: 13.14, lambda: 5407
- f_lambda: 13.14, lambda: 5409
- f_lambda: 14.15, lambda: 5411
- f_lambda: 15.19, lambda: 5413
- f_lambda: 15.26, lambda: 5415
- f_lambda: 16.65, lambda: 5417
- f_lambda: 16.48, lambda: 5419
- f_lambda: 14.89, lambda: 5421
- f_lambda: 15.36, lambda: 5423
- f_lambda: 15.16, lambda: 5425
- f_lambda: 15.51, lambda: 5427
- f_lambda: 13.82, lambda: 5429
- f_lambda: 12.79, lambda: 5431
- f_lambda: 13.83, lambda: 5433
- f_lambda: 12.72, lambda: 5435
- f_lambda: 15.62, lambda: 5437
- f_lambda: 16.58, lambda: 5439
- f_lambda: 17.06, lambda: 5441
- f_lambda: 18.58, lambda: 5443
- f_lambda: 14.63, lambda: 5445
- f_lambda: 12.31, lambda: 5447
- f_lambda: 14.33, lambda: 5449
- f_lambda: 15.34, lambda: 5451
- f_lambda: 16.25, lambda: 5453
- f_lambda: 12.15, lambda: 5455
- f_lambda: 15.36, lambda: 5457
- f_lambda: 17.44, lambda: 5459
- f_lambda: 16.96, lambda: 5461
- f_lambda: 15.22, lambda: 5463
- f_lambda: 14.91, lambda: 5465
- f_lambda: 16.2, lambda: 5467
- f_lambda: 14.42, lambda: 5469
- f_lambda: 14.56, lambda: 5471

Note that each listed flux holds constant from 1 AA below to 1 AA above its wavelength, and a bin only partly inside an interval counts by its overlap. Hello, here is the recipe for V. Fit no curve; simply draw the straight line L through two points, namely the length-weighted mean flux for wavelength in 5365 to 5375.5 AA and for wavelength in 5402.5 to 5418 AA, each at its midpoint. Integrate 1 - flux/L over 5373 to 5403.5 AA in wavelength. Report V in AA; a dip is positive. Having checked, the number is -1.99 AA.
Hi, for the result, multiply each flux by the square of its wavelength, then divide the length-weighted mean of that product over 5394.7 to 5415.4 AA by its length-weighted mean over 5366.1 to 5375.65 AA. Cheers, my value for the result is 1.0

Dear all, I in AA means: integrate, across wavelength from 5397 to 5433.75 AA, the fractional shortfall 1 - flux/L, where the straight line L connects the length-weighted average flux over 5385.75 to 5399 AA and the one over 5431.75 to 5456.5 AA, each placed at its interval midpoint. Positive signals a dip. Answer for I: 0.7 AA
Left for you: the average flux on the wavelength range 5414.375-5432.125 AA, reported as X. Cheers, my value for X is 15.1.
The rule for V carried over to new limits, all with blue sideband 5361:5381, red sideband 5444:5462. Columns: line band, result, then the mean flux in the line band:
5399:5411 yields 0.9 AA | 13.6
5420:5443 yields -0.2 AA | 15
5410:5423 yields -0.5 AA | 15.4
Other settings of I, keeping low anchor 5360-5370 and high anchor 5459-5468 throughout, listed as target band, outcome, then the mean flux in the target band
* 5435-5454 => 0.4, 15.5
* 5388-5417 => 2.1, 14.2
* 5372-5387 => -0.1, 15.2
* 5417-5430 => 0.2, 15.3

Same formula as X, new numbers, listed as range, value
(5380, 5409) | 14.3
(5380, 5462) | 14.8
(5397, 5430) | 14.6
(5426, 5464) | 15.1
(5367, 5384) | 14.4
